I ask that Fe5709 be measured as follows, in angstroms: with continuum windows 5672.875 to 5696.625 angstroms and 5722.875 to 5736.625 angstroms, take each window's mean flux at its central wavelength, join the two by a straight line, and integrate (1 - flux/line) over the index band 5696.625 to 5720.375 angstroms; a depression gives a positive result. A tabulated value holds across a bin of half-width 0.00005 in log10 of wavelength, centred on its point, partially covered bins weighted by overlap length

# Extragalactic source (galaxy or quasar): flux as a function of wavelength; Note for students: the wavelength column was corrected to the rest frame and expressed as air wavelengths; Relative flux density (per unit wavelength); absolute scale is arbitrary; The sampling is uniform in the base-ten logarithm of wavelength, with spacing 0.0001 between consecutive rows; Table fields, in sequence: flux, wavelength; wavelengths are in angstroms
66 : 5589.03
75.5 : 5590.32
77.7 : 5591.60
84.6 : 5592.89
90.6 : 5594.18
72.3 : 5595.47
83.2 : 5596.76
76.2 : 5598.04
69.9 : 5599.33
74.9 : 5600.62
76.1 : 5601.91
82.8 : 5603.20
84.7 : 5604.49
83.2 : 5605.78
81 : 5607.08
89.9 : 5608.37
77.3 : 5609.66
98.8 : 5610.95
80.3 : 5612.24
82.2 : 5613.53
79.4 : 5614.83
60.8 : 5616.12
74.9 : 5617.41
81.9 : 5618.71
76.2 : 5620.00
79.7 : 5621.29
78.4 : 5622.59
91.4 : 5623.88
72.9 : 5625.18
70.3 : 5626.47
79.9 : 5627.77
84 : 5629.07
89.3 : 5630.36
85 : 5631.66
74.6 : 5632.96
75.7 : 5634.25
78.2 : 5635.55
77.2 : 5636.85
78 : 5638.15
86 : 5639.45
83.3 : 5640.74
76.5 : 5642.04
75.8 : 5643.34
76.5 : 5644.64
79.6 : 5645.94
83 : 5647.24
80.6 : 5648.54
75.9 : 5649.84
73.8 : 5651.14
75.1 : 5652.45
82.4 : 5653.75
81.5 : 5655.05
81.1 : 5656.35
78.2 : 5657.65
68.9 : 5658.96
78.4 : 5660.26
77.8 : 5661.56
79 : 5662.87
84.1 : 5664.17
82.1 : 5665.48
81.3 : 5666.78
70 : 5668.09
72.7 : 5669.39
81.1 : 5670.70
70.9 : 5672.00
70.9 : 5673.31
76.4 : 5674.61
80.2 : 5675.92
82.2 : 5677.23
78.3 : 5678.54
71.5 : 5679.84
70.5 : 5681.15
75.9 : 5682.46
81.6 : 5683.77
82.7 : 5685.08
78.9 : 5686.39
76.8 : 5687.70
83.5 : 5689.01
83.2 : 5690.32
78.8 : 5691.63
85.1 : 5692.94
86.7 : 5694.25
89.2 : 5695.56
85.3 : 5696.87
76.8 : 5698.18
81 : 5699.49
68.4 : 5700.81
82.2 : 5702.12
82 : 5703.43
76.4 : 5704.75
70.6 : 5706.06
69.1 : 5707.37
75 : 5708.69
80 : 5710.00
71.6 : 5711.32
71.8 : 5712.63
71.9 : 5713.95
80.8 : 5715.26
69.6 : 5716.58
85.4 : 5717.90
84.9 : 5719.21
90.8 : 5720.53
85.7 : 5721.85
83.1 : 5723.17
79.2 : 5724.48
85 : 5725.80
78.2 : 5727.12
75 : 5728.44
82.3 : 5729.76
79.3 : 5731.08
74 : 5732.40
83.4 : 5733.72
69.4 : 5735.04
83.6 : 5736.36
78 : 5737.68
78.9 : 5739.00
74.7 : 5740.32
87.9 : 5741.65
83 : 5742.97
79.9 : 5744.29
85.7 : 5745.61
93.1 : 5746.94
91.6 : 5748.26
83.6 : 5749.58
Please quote 0.7 angstroms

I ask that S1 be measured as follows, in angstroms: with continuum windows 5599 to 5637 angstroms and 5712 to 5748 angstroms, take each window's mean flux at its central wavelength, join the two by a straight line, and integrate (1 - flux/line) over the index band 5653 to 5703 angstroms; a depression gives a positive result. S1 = 0.9 angstroms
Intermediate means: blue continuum 79.8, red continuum 80.7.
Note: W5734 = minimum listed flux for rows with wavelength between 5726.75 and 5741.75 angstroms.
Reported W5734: 69.4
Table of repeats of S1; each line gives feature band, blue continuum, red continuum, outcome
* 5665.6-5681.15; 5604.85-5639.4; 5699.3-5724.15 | 0.6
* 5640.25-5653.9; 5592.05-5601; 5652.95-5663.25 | 0.0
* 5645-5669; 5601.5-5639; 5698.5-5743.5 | 0.4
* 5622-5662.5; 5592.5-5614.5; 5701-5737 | 0.8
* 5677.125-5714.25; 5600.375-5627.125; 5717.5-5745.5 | 1.2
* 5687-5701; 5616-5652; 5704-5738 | -0.6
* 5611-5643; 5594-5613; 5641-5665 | 0.2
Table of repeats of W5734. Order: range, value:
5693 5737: 68.4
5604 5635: 60.8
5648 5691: 68.9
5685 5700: 76.8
